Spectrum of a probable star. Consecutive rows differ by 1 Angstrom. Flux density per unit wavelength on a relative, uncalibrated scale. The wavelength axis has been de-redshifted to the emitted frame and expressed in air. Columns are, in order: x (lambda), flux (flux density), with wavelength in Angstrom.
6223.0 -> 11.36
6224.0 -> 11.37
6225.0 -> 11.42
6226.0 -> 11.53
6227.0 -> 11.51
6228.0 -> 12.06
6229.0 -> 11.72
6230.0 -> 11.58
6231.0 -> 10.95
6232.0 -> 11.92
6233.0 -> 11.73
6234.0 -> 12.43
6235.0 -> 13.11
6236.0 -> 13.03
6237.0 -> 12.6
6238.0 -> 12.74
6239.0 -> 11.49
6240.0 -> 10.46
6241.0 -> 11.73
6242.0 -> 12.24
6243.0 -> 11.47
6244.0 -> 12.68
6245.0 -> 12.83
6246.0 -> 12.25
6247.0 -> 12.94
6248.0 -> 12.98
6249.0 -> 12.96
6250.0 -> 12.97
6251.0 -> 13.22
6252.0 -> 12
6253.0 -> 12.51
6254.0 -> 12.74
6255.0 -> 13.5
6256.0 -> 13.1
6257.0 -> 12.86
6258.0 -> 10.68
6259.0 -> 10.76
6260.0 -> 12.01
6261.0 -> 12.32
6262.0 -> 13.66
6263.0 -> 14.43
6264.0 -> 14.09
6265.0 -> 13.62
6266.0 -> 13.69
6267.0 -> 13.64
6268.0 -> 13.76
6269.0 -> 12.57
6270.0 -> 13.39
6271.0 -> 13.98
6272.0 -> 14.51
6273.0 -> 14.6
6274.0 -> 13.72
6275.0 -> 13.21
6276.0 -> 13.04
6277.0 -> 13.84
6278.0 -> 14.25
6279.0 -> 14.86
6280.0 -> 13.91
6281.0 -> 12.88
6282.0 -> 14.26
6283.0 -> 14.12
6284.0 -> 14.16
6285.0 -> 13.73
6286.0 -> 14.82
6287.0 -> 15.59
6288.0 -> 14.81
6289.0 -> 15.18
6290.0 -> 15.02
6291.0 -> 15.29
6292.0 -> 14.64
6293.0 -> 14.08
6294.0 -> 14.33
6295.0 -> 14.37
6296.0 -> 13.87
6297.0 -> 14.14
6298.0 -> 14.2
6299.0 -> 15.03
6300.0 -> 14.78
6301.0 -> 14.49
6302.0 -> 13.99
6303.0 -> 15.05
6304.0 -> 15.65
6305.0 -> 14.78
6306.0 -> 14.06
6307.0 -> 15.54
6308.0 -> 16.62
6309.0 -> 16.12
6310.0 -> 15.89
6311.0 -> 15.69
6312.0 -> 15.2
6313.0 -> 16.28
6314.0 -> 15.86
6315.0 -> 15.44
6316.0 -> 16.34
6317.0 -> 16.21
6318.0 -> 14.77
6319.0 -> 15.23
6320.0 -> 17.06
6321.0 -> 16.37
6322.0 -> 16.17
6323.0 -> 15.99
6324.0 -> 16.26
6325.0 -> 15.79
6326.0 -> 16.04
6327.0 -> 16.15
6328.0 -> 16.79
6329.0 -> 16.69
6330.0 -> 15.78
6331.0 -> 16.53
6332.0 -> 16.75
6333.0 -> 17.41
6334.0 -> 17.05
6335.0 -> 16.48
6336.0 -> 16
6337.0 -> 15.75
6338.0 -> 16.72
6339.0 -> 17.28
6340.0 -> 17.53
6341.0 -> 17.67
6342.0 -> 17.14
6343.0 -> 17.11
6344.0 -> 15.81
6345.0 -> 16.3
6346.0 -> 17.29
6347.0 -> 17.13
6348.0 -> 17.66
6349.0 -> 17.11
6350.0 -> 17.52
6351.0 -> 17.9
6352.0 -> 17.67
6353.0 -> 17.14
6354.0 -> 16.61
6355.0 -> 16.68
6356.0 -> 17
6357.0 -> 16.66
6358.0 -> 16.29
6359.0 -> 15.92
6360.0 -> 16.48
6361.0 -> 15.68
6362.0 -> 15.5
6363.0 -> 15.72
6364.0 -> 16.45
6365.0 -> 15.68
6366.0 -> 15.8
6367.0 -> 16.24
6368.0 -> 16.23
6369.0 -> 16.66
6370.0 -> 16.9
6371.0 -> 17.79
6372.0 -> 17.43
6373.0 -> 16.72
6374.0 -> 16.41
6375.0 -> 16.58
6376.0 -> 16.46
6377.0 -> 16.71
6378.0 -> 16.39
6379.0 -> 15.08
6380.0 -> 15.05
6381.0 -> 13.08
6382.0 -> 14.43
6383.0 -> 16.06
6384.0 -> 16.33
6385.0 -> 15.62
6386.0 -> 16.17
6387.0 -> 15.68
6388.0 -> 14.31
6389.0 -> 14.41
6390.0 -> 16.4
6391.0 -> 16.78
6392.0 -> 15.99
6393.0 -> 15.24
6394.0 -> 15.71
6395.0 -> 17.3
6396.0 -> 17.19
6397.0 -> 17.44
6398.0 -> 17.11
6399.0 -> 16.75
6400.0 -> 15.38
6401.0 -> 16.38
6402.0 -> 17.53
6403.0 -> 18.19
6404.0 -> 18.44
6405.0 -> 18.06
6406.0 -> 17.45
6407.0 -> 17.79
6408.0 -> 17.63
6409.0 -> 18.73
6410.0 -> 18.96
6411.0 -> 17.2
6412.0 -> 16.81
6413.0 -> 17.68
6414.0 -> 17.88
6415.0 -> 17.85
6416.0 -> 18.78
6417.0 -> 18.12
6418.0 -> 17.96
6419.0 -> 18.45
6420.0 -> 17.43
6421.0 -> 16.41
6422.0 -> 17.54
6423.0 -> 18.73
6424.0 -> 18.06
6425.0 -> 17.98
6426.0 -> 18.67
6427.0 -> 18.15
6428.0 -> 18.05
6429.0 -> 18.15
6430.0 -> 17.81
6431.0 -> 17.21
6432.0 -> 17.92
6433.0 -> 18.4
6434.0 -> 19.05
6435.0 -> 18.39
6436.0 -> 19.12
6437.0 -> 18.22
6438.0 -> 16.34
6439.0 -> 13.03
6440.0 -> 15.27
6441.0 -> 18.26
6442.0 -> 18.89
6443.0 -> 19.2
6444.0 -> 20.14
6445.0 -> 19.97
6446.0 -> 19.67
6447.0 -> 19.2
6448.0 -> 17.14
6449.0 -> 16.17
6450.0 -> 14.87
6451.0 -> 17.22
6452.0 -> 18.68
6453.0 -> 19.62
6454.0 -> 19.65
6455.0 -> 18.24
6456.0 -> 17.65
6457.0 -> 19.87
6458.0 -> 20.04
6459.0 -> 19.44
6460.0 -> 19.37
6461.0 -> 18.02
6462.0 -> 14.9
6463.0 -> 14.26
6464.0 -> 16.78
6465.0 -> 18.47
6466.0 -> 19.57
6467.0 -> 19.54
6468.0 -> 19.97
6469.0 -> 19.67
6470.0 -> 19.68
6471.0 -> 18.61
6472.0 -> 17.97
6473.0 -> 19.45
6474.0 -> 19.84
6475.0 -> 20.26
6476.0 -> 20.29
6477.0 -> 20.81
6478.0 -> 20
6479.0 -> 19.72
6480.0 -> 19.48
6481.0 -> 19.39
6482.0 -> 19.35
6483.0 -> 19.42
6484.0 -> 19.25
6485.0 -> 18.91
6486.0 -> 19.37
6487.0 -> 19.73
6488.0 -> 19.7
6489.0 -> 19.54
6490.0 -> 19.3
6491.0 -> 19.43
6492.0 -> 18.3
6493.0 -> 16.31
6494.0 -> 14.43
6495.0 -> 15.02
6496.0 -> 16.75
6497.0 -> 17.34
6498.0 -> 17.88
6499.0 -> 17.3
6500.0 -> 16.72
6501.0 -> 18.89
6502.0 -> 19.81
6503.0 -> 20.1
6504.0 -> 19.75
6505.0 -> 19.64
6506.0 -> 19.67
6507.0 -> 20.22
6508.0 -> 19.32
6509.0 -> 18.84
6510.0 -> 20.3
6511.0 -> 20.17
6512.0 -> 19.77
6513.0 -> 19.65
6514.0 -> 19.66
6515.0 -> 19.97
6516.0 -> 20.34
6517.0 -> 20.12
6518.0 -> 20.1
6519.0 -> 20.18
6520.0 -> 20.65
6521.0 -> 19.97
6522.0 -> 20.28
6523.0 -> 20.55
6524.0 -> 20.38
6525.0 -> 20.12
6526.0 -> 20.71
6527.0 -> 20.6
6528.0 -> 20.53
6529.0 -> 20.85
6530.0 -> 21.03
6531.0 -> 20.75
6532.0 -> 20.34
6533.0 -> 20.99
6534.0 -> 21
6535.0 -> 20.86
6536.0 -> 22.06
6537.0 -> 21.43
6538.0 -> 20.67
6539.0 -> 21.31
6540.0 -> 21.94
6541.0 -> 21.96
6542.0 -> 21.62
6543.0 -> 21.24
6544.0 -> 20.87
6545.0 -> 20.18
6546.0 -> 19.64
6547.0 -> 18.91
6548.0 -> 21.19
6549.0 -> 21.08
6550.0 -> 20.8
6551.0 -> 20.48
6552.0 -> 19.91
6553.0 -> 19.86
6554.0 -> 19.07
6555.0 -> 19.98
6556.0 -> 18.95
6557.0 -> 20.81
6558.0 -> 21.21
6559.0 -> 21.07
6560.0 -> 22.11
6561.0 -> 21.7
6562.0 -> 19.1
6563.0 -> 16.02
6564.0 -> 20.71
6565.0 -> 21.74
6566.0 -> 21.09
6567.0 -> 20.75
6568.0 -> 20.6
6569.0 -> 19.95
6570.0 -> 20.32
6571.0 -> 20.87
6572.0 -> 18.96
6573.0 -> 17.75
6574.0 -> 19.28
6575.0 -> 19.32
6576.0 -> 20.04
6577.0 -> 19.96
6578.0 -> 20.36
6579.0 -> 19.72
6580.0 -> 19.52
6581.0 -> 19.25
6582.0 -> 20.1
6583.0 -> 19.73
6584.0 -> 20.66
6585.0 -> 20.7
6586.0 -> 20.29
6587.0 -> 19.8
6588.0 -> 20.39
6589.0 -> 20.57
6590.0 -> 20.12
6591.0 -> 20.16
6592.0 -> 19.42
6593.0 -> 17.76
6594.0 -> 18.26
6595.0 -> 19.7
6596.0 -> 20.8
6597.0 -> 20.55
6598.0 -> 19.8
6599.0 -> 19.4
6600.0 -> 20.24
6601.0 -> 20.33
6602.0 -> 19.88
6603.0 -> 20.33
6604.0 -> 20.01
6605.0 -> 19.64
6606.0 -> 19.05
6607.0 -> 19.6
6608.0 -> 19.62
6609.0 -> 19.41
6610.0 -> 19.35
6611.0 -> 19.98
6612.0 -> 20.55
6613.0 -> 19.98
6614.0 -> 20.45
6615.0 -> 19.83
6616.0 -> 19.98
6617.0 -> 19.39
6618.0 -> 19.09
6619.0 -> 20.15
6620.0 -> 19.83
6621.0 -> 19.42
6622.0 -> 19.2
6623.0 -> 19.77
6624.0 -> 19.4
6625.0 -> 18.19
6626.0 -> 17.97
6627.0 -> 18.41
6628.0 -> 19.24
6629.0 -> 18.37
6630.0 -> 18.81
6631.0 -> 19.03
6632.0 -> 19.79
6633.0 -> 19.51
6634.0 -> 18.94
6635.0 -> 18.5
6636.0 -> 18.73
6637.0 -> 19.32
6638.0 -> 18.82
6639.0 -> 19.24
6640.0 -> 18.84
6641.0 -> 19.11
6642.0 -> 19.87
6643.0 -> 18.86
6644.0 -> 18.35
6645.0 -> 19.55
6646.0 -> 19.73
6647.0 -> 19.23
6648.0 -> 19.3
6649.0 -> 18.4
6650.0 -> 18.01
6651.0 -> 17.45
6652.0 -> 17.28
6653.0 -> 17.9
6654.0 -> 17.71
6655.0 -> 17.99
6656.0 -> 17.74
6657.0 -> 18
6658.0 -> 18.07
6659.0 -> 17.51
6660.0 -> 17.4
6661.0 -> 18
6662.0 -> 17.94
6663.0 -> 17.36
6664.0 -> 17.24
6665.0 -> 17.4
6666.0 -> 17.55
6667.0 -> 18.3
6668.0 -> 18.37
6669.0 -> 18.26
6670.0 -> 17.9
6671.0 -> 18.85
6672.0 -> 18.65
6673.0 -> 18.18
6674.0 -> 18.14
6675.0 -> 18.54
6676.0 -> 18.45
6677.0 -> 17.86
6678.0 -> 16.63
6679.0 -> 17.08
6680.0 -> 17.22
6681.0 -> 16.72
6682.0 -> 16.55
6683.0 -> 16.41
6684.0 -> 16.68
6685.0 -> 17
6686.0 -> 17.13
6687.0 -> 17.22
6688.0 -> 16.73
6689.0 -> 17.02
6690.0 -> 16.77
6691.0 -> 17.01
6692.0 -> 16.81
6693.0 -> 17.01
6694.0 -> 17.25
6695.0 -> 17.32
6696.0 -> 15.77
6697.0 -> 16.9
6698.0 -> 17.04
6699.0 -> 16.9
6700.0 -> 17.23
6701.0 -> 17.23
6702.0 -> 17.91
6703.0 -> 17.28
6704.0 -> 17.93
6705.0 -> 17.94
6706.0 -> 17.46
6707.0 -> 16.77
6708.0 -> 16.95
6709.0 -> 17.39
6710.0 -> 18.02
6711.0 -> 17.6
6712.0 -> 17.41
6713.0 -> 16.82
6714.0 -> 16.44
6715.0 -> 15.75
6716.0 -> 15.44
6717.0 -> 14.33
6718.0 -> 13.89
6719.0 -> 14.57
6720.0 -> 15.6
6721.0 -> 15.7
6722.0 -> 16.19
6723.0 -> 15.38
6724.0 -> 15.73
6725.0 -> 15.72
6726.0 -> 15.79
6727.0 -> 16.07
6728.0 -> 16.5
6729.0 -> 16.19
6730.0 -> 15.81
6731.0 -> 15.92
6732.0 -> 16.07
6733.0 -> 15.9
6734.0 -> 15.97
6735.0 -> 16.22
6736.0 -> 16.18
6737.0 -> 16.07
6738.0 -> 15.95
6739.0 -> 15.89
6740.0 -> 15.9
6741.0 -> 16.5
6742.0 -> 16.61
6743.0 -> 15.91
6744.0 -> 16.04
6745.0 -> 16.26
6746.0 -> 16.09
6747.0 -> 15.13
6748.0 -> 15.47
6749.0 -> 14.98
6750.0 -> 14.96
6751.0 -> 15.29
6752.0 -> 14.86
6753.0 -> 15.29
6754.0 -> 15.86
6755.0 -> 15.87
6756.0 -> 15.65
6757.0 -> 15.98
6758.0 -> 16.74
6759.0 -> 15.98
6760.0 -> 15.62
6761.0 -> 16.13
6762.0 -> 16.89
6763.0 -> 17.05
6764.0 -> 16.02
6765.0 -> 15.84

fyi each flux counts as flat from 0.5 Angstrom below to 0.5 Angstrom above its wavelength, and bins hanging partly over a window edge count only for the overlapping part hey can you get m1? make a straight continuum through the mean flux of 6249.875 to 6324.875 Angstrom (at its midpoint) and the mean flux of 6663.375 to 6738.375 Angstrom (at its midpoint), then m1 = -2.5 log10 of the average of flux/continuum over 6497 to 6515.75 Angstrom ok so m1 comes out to -0.22 mag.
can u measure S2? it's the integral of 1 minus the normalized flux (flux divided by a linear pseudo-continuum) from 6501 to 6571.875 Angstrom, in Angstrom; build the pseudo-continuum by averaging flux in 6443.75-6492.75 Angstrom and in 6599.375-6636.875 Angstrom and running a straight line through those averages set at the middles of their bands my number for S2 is -4.62 Angstrom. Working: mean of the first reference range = 18.9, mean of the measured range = 20.4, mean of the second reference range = 19.5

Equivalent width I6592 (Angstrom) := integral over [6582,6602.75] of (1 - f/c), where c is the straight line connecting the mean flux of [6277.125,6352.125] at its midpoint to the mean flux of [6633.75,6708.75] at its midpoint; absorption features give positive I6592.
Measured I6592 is -3.1 Angstrom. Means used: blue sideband 15.7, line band 19.9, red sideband 17.8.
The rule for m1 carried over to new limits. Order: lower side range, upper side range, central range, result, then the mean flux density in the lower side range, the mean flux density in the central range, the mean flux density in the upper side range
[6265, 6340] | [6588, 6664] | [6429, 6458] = -0.076 mag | 15.1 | 18.1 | 19.1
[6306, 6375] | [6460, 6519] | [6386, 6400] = 0.077 mag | 16.5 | 16.1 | 18.9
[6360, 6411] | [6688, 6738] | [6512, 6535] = -0.233 mag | 16.4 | 20.4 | 16.5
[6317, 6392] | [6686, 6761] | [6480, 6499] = -0.124 mag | 16.4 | 18.3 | 16.3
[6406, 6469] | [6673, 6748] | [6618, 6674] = -0.101 mag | 18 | 18.6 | 16.6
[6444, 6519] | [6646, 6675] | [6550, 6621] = -0.088 mag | 18.9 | 19.9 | 18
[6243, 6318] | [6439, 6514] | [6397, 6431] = -0.033 mag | 14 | 17.7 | 18.7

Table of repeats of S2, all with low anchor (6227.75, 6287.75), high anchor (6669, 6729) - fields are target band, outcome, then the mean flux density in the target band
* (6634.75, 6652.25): -2.63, 18.8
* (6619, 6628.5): -1.70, 19.1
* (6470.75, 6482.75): -3.78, 19.6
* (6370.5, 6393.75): -2.95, 15.9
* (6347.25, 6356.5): -2.30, 17.3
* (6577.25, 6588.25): -2.91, 20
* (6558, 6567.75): -3.01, 20.5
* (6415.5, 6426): -2.59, 18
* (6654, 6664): -0.75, 17.7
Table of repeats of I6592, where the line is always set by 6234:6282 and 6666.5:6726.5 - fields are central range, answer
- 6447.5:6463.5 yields -3.3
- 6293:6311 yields -2.0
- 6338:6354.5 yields -4.1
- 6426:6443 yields -3.7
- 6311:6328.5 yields -3.2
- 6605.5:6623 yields -3.8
